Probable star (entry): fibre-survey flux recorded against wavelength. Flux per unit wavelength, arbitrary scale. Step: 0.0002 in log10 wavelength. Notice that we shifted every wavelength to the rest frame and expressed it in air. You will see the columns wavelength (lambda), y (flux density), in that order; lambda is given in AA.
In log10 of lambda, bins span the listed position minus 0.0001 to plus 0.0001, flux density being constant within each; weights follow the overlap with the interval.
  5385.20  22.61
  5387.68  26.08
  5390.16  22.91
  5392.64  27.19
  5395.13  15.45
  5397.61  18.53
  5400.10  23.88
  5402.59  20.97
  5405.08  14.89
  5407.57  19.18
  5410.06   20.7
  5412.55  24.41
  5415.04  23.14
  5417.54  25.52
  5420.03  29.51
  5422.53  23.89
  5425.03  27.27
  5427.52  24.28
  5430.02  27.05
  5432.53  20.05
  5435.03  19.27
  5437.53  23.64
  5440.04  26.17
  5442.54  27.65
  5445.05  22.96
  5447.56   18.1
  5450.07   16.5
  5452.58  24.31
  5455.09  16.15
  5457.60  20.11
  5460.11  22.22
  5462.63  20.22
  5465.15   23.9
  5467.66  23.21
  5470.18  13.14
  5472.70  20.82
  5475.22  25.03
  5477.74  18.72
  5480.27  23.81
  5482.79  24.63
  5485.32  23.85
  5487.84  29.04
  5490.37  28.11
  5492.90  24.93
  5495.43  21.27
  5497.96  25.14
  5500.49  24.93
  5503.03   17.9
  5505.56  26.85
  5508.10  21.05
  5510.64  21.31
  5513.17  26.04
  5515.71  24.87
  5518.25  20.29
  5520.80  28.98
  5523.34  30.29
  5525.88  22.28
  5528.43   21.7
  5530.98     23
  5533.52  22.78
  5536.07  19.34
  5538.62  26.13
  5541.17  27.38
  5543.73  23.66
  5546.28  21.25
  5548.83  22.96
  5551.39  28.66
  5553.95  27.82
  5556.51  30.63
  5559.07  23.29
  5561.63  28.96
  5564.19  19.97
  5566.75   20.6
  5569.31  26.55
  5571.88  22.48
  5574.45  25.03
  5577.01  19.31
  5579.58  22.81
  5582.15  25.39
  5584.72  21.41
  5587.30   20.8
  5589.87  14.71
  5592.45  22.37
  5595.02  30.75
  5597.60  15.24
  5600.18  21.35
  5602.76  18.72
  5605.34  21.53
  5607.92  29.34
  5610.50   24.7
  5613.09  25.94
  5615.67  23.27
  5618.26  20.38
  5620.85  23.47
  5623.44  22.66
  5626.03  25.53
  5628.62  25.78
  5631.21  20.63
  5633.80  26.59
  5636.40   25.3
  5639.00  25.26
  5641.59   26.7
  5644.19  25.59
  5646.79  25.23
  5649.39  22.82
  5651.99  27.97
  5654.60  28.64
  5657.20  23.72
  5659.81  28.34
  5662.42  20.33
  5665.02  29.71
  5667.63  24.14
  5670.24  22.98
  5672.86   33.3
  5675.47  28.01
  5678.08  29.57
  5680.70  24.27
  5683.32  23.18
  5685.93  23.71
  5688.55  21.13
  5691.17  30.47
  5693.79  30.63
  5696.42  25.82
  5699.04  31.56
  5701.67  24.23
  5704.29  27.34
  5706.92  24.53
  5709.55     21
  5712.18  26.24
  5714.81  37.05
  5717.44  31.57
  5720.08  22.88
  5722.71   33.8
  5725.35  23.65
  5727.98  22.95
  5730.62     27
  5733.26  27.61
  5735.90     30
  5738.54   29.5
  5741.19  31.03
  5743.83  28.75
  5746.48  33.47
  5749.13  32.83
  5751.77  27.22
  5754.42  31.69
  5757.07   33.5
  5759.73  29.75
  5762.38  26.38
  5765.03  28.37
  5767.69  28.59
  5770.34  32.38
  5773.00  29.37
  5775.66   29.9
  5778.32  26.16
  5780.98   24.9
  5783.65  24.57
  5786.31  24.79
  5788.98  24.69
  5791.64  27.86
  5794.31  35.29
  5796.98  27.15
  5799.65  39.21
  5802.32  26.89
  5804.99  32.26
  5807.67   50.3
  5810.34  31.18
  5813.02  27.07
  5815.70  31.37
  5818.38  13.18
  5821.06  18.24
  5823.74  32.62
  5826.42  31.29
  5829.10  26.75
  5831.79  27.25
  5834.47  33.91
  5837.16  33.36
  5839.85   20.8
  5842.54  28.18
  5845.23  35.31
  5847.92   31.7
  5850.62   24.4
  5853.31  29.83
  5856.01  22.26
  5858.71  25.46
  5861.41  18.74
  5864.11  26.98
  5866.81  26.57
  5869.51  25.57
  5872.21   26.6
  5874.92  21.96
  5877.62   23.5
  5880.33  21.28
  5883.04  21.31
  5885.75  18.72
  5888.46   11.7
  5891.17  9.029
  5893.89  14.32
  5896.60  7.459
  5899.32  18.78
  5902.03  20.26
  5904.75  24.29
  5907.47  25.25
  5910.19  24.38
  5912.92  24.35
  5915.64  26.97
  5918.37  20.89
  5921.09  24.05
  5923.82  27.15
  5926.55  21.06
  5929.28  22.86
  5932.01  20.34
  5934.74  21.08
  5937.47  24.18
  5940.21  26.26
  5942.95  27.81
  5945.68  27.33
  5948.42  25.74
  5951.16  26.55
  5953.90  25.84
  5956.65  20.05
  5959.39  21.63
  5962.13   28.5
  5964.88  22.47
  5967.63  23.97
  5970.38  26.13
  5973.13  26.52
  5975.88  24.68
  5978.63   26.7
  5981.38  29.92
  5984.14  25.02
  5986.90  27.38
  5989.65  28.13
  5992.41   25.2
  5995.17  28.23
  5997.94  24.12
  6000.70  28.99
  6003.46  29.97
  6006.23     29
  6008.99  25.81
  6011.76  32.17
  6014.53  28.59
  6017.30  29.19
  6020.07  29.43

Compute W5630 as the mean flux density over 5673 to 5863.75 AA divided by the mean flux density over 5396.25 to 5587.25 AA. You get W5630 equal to 1.22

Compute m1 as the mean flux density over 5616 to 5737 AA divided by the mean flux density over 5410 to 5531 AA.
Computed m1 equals 1.12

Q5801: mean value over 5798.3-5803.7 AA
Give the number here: 33.1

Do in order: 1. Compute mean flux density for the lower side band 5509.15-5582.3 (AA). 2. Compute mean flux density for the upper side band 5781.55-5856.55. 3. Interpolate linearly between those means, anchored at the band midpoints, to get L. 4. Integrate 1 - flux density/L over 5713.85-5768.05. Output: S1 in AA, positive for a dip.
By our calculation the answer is -3.38 AA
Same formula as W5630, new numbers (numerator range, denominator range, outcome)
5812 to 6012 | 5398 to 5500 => 1.09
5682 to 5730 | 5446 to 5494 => 1.22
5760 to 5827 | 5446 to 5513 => 1.30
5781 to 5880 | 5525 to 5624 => 1.20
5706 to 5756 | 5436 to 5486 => 1.32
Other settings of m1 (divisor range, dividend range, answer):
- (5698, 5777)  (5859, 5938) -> 0.74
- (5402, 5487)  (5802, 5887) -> 1.21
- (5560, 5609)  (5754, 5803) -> 1.29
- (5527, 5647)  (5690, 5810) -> 1.24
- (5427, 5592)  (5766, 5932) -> 1.10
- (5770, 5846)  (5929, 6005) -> 0.88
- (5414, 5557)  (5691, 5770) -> 1.22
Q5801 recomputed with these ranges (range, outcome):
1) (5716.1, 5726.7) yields 28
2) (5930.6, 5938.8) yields 21.9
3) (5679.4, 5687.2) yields 23.7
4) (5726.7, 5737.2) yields 26.9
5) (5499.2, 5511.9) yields 22.4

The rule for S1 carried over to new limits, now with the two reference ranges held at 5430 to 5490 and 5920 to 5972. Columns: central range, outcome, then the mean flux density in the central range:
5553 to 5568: -1.73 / 25.2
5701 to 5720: -3.24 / 27.2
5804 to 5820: -4.64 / 30.6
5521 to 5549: -1.86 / 23.9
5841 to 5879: -3.51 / 26.2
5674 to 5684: -1.49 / 26.6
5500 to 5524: -1.86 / 24.1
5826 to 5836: -2.47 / 29.7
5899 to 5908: 0.72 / 22.3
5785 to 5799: -2.87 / 28.5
